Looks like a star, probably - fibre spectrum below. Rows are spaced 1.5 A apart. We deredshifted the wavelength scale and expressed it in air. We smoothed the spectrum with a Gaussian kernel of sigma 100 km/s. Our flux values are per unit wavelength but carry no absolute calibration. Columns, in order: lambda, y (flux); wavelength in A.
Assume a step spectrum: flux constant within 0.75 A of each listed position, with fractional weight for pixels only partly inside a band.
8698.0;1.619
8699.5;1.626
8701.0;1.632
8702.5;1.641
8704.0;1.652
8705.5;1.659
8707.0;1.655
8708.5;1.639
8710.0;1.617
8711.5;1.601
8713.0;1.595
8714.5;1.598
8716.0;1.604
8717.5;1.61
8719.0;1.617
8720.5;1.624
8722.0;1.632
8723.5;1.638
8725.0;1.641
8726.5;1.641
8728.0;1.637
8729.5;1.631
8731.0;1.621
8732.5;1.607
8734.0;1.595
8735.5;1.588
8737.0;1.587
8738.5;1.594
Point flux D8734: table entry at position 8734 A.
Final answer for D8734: 1.595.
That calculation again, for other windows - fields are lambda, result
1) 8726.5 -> 1.641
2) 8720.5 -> 1.624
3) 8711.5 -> 1.601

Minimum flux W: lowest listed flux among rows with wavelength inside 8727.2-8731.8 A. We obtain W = 1.621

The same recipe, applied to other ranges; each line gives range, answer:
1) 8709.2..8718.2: 1.595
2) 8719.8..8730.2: 1.624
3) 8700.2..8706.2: 1.632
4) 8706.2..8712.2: 1.601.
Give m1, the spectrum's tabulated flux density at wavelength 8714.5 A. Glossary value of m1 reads 1.598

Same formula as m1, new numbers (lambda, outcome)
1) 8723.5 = 1.638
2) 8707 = 1.655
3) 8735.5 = 1.588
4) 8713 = 1.595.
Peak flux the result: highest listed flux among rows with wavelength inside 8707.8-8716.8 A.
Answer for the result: 1.639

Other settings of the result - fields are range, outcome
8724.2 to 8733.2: 1.641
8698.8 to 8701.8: 1.632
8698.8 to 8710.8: 1.659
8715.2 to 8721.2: 1.624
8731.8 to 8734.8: 1.607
